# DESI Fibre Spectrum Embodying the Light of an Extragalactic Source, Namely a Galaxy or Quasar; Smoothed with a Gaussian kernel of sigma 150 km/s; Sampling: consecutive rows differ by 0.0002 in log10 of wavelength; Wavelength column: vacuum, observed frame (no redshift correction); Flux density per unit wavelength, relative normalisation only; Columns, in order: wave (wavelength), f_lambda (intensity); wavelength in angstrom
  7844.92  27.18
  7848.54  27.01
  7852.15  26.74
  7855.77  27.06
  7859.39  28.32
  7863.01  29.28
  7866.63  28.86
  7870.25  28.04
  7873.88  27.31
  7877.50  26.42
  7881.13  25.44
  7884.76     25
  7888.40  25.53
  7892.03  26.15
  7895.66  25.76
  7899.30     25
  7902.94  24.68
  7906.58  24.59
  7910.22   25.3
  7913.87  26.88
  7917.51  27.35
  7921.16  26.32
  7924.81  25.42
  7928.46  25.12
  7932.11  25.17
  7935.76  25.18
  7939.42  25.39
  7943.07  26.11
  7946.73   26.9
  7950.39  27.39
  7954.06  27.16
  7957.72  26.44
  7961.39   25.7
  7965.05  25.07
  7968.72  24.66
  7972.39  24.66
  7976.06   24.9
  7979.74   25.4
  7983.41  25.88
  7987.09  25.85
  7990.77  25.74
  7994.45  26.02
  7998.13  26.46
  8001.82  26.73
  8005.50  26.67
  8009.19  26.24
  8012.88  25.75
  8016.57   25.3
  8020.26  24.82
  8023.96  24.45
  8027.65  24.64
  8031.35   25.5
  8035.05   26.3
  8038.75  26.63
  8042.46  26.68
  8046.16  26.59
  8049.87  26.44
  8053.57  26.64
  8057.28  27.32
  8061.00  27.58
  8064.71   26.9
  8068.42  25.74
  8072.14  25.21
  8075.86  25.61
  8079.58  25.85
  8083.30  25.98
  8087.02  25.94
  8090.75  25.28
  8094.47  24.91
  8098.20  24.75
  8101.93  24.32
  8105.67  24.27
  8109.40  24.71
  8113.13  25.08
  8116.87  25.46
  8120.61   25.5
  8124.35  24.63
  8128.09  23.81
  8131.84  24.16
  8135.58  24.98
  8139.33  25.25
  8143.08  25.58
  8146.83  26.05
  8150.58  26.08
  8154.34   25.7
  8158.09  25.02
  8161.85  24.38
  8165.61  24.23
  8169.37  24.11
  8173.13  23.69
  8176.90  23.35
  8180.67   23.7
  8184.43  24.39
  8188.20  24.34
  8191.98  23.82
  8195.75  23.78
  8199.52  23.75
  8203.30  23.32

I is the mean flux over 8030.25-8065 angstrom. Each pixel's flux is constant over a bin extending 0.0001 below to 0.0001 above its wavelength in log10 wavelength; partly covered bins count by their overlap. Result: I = 26.7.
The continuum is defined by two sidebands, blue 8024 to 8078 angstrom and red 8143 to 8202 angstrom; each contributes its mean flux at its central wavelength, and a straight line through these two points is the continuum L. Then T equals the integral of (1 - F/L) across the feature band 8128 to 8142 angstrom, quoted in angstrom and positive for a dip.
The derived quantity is 0.2 angstrom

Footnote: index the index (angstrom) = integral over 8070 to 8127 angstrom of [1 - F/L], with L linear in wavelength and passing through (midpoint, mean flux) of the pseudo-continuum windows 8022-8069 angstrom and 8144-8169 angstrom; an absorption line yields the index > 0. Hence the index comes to 1.3 angstrom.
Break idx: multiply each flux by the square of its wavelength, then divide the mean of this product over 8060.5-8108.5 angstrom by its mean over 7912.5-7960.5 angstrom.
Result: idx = 1.01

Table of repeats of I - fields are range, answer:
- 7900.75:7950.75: 25.8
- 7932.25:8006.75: 25.9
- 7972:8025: 25.7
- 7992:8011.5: 26.4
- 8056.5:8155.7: 25.4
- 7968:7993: 25.3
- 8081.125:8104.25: 25.2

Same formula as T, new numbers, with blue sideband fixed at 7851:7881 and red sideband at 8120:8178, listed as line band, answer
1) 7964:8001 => 1.3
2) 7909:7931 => 0.8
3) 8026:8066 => -1.0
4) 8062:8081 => -0.3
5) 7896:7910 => 1.2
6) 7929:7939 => 0.7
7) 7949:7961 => 0.0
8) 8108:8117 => 0.0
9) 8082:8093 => -0.1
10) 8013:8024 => 0.4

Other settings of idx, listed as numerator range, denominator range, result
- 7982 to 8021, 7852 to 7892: 0.99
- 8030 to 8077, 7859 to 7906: 1.04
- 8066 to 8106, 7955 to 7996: 1.02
